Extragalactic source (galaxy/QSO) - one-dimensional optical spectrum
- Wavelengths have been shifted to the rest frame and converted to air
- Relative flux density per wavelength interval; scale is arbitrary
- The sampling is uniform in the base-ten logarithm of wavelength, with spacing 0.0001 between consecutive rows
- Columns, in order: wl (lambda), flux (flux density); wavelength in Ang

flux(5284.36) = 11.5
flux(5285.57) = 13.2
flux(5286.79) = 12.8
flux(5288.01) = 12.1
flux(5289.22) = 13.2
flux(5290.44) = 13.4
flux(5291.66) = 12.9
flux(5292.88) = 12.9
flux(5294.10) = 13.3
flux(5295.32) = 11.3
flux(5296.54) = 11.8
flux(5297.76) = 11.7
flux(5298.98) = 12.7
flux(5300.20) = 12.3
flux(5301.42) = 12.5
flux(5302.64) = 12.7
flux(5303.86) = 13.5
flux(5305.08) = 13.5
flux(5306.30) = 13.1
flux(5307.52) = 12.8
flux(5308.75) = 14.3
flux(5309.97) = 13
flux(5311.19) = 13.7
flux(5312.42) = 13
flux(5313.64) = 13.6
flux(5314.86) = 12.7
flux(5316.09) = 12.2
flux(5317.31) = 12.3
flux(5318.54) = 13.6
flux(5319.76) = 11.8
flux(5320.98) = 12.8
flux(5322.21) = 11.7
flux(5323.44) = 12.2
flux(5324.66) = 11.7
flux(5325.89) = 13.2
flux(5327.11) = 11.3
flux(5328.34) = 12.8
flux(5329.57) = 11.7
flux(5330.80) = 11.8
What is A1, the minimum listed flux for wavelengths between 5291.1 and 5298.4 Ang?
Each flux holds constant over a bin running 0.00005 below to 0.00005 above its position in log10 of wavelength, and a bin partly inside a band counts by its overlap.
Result 11.3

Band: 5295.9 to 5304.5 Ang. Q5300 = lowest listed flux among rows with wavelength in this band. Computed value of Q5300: 11.7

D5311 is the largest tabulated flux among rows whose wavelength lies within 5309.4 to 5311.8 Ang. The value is 13.7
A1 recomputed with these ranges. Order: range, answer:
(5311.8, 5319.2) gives 12.2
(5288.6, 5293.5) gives 12.9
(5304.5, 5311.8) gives 12.8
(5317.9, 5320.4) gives 11.8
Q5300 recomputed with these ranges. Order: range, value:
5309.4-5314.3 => 13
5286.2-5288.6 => 12.1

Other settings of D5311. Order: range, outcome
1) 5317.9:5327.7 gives 13.6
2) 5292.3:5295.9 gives 13.3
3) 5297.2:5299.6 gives 12.7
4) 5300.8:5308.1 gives 13.5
